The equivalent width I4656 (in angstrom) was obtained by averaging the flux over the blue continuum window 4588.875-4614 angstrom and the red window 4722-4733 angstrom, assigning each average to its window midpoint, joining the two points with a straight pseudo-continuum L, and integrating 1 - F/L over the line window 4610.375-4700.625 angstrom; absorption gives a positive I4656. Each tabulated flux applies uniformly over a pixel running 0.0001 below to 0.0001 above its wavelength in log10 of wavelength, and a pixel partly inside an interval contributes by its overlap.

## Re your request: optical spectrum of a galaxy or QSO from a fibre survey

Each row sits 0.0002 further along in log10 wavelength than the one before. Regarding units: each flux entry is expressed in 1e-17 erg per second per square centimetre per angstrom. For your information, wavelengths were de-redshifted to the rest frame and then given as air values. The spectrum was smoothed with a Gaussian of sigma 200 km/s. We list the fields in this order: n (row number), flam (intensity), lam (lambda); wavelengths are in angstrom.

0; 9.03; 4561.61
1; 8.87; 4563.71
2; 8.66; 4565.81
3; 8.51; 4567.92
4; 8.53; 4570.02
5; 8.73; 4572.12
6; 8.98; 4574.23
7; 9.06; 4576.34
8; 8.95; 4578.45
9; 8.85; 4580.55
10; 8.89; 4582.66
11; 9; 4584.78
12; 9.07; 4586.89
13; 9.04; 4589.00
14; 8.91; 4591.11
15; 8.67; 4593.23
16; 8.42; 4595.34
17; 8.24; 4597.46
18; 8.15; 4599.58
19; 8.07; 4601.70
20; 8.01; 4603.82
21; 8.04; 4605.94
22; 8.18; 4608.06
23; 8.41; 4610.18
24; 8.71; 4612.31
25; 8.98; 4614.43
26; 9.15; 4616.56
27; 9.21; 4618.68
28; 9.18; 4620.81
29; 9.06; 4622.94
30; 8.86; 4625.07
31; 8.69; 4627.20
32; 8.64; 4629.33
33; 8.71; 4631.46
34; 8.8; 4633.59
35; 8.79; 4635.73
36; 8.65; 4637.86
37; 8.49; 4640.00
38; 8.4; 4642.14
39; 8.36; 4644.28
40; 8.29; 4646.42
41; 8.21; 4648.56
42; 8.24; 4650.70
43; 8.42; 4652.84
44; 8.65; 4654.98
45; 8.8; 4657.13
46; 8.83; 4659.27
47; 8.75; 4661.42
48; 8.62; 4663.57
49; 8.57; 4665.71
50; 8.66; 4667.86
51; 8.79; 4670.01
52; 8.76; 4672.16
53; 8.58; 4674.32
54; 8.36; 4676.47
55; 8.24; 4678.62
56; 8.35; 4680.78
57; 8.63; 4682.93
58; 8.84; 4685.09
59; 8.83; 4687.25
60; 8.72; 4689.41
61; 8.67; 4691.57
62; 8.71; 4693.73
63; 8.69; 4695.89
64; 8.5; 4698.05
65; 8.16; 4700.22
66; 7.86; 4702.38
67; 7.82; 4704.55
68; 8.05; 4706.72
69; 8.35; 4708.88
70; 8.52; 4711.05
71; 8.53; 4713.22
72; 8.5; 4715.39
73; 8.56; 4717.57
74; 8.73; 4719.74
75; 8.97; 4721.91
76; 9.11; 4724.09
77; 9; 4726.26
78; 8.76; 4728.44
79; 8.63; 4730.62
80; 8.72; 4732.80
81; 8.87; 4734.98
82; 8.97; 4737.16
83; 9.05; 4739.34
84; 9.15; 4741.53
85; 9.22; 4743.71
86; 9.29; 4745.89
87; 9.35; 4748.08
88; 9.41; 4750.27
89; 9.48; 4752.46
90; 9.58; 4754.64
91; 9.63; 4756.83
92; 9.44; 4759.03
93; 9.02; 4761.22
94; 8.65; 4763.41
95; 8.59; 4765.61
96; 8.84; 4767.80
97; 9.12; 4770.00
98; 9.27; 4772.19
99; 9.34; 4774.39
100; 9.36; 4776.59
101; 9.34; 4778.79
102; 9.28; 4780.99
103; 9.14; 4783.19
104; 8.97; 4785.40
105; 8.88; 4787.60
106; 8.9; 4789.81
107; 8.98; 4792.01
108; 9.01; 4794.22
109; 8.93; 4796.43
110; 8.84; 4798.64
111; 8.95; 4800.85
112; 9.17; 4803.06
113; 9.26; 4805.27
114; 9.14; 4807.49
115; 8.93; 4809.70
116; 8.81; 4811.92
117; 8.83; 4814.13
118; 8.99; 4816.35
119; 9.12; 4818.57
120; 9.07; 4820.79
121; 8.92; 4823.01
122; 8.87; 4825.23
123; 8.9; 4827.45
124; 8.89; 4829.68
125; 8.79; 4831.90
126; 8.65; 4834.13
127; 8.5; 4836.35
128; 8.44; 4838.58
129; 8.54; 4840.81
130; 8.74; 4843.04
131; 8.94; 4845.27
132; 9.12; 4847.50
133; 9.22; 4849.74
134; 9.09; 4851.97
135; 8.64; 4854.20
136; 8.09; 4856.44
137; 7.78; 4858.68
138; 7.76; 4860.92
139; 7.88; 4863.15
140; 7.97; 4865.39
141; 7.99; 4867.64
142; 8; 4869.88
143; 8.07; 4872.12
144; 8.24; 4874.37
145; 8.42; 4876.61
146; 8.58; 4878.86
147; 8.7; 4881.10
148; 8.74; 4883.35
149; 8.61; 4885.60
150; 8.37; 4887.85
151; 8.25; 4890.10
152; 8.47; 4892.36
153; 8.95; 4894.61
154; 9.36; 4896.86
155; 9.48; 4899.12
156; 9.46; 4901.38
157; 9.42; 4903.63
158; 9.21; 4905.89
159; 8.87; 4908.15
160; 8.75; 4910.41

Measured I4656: -0.7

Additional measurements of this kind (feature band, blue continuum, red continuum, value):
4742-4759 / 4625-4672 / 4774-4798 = -0.9 angstrom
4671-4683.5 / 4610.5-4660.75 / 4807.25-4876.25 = 0.3 angstrom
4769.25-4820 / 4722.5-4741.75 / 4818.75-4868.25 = -1.9 angstrom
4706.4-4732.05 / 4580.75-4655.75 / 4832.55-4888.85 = -0.3 angstrom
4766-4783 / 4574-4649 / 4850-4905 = -1.2 angstrom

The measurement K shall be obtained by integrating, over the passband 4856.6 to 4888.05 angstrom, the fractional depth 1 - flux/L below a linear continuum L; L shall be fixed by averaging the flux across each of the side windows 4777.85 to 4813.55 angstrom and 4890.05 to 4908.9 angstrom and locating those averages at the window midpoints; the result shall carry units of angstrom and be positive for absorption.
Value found 3.0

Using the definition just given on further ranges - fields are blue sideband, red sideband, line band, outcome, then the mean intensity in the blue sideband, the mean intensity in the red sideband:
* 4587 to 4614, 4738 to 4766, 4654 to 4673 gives 0.1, 8.44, 9.23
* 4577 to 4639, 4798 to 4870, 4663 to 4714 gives 1.2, 8.7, 8.7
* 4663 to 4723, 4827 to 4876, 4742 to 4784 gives -3.6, 8.52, 8.46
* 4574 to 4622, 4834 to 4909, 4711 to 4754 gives -1.5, 8.7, 8.6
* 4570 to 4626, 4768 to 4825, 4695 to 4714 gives 1.4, 8.72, 9.06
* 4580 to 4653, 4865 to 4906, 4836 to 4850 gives -0.2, 8.62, 8.65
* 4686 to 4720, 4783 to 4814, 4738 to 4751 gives -0.8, 8.44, 8.98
